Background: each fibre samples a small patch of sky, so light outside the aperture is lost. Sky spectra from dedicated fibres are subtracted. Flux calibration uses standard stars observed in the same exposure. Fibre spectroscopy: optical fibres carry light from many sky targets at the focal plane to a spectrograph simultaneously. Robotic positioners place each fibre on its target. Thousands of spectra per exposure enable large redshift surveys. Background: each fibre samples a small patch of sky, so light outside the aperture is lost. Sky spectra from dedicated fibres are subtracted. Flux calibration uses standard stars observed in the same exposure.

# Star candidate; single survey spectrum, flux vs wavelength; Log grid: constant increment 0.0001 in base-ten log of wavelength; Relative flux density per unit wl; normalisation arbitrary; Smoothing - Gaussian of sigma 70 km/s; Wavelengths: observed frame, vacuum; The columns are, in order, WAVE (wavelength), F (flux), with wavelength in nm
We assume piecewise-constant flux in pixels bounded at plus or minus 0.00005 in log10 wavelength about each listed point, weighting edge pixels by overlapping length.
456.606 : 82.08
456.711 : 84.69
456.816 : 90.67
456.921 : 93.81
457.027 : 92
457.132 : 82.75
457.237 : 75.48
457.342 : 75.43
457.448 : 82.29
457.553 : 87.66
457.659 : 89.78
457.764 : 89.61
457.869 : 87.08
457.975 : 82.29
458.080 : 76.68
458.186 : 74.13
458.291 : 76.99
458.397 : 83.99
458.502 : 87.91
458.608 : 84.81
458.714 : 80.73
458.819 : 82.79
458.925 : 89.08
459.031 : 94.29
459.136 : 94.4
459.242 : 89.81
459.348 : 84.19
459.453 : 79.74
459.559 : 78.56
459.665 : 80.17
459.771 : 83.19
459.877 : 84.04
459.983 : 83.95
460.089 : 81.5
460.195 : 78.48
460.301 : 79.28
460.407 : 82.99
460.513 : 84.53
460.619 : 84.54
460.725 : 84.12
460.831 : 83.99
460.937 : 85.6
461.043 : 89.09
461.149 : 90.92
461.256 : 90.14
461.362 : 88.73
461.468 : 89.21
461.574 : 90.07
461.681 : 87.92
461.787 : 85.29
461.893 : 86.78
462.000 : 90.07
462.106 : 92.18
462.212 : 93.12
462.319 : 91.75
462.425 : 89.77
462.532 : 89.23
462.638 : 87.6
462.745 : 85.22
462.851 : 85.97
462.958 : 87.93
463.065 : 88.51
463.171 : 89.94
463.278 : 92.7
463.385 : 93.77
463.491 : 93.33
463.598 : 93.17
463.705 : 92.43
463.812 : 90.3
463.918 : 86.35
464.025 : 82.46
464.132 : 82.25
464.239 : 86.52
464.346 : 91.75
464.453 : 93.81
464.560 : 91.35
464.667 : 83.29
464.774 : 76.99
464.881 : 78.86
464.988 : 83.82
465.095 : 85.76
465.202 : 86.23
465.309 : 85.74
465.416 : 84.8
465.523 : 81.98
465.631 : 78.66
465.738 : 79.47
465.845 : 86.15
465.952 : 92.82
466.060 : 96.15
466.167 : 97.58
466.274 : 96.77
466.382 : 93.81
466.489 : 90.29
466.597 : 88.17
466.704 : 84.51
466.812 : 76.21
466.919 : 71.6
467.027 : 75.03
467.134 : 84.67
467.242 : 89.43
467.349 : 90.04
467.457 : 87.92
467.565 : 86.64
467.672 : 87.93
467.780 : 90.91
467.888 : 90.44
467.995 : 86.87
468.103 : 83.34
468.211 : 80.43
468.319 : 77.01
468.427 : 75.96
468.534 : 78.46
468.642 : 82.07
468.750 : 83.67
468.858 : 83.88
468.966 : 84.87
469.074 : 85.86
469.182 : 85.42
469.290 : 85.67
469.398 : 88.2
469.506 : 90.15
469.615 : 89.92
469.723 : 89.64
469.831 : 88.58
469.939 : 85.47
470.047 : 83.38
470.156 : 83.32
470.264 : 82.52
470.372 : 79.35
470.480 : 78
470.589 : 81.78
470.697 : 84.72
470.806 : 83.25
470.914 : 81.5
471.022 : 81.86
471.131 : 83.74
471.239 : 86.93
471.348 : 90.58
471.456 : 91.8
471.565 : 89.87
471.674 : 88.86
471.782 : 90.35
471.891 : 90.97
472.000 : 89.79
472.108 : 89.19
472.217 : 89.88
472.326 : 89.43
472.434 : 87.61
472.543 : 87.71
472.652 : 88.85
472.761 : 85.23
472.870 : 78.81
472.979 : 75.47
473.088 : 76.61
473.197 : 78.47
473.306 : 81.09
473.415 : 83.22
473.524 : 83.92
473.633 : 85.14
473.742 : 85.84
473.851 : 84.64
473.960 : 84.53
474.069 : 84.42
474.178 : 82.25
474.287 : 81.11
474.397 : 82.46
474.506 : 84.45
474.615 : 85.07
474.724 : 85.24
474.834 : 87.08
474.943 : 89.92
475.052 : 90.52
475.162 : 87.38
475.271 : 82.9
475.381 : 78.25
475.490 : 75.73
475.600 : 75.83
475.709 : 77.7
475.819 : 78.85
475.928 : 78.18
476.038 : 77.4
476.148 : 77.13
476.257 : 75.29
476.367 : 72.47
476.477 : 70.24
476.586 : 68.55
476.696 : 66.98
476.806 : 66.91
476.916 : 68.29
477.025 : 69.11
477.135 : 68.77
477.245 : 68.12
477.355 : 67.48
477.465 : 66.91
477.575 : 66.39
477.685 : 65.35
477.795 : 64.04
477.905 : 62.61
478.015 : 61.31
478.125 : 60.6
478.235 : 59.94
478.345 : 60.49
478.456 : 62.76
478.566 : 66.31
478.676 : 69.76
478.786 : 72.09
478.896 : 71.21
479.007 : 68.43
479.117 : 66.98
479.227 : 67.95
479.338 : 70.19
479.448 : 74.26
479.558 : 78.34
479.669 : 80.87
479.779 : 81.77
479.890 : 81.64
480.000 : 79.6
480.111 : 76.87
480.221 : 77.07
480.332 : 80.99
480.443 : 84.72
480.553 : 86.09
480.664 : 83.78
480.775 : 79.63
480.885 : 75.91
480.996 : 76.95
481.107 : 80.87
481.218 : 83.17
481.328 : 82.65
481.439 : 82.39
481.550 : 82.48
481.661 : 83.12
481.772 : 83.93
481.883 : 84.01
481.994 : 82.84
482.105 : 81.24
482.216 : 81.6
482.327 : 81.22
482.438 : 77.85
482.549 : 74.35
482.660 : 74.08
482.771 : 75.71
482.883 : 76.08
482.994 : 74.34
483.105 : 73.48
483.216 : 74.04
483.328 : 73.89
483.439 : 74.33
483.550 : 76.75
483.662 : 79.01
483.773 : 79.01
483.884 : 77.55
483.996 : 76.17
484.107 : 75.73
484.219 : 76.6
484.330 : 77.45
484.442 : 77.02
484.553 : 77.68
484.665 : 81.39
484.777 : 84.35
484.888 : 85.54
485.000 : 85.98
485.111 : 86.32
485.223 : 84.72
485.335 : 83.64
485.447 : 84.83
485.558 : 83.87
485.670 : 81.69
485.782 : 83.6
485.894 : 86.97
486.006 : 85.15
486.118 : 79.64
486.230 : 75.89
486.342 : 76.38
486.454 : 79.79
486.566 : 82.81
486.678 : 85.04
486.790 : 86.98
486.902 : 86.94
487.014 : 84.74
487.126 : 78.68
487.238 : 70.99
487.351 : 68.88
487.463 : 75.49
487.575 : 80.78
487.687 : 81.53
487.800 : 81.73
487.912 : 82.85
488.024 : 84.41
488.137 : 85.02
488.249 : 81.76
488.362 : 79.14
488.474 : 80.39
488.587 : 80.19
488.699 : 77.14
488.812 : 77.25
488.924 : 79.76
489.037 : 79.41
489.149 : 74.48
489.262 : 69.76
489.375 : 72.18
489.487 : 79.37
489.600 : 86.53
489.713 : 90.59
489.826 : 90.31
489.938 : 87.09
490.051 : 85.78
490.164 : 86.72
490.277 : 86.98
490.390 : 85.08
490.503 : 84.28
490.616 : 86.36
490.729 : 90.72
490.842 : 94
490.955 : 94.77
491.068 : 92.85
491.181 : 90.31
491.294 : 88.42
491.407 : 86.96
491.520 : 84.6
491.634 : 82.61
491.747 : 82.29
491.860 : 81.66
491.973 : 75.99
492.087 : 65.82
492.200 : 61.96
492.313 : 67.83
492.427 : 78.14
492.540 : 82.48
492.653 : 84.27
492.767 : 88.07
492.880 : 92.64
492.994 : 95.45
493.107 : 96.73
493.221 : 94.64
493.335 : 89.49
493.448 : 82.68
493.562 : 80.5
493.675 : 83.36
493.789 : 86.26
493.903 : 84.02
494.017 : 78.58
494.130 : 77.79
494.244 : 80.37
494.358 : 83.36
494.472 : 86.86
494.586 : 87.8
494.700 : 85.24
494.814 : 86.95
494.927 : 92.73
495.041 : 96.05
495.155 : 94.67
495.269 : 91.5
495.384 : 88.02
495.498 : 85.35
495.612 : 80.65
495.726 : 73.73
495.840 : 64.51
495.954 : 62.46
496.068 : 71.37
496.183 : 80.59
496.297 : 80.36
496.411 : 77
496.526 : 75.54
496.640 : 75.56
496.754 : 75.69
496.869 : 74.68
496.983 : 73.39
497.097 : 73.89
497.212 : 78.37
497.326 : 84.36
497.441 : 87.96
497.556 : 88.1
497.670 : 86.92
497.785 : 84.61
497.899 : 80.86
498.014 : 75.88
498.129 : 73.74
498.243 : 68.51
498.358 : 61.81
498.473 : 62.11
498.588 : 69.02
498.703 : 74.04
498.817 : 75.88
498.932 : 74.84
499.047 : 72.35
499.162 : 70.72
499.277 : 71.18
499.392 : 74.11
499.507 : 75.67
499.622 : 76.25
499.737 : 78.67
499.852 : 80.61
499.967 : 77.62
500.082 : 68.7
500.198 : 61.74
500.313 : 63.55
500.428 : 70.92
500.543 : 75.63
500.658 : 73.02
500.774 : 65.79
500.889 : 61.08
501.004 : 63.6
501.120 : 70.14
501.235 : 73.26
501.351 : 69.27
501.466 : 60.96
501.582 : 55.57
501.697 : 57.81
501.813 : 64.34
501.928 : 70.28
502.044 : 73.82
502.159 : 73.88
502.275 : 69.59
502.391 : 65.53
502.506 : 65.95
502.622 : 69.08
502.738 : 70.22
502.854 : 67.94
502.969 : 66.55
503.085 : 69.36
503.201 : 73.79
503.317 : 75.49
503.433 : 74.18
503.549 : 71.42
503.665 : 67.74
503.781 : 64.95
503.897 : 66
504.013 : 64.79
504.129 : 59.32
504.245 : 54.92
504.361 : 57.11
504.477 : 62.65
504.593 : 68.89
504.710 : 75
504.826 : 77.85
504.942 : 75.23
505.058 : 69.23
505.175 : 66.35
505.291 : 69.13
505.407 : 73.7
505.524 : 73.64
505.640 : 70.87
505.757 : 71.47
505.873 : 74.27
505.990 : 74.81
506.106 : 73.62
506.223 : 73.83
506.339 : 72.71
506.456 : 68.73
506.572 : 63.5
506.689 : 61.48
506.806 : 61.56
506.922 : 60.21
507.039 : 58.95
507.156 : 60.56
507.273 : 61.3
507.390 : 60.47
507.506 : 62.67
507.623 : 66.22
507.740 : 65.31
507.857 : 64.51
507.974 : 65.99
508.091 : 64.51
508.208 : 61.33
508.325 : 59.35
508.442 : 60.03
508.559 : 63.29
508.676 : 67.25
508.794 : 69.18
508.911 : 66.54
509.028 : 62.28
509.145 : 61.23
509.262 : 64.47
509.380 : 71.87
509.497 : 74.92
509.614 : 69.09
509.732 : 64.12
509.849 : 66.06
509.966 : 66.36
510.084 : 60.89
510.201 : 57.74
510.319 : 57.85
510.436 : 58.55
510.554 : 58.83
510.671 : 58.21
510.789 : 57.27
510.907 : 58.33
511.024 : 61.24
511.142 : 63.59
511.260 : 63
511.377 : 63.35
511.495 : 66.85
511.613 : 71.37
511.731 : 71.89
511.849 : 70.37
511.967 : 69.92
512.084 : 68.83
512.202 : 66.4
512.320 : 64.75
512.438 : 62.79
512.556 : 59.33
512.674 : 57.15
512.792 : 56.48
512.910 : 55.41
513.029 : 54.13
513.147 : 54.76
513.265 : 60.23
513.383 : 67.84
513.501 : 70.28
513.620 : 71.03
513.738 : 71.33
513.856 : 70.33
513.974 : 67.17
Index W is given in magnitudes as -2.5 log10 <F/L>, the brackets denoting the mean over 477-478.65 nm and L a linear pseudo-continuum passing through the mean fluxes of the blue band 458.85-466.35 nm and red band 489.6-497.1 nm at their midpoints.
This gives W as 0.30 mag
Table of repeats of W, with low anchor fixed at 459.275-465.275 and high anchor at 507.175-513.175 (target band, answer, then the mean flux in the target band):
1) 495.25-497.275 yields -0.096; 76.6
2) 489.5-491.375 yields -0.211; 88.5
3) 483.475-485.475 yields -0.064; 80.4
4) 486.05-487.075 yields -0.100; 82.1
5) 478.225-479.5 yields 0.161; 67.8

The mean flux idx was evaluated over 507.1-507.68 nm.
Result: 62.3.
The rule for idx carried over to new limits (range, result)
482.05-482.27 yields 81.4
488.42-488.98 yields 79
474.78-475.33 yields 87.5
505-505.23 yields 67.6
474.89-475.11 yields 90.1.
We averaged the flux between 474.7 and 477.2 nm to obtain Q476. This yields 76.7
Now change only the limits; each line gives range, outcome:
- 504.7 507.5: 68.5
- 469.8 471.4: 83.6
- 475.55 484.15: 74.5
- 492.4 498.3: 82.4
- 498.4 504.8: 68.9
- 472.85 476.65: 80.7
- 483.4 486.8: 81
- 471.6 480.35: 77.2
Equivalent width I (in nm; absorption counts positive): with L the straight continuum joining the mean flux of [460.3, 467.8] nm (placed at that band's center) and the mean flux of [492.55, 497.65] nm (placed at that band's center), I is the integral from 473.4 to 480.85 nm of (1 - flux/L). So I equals 0.87 nm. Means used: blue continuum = 87.3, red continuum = 83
